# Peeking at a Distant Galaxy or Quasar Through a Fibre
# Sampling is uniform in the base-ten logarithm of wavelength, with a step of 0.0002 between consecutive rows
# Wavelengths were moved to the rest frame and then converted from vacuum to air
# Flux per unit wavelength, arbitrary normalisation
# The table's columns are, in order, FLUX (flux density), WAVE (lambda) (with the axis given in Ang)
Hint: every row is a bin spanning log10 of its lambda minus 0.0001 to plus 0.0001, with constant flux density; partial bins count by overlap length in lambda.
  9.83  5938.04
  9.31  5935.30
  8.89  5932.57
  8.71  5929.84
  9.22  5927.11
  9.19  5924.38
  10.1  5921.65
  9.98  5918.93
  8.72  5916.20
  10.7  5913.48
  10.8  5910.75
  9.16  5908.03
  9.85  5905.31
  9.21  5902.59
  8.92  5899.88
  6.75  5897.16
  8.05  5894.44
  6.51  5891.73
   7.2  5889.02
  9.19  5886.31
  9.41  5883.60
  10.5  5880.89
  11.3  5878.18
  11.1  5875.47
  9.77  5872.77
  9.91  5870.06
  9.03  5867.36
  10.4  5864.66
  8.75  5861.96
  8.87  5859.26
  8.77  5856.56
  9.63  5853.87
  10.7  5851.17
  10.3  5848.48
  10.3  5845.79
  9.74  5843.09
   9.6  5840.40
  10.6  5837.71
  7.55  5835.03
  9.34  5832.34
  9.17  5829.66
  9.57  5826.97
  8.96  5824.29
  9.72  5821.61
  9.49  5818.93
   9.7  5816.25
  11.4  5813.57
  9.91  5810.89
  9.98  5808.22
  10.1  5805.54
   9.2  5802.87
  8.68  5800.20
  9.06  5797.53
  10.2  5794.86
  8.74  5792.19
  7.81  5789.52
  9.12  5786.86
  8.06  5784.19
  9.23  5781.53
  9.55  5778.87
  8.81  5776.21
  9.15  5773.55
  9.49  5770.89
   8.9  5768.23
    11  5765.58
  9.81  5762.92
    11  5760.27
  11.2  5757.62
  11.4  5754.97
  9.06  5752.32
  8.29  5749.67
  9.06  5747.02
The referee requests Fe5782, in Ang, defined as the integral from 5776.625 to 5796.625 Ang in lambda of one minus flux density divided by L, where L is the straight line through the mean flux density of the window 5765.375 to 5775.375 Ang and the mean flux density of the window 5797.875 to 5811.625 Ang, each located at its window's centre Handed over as 1.1 Ang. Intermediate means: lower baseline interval 9.44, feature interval 8.95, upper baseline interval 9.53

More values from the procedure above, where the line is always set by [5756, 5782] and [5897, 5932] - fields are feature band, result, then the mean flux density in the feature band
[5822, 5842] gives 0.78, 9.29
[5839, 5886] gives -1.50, 9.87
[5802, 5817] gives -0.56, 10.1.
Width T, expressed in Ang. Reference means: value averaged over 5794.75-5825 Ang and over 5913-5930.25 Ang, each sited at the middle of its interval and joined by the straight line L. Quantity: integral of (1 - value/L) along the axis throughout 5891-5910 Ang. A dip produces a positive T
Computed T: 2.1 Ang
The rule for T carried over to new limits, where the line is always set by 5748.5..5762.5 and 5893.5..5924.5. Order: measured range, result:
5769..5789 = 2.1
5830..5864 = 0.5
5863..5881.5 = -1.4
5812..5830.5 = 0.2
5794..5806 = 0.7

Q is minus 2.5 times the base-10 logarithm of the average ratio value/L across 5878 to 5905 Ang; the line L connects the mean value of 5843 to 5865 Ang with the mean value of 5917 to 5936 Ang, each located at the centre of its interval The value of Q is 0.104 mag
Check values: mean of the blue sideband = 9.68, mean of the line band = 8.64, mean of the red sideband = 9.33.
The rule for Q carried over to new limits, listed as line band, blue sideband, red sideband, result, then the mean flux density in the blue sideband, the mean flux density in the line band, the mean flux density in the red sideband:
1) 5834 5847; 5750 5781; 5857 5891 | 0.00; 9.87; 9.6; 9.54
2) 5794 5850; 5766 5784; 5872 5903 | -0.06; 9.21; 9.65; 8.97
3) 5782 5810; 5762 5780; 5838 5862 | 0.05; 9.52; 9.11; 9.72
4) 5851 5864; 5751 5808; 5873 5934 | 0.01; 9.51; 9.28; 9.26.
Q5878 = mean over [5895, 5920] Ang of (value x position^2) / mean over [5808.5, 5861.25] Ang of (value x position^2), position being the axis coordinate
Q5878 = 1.0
